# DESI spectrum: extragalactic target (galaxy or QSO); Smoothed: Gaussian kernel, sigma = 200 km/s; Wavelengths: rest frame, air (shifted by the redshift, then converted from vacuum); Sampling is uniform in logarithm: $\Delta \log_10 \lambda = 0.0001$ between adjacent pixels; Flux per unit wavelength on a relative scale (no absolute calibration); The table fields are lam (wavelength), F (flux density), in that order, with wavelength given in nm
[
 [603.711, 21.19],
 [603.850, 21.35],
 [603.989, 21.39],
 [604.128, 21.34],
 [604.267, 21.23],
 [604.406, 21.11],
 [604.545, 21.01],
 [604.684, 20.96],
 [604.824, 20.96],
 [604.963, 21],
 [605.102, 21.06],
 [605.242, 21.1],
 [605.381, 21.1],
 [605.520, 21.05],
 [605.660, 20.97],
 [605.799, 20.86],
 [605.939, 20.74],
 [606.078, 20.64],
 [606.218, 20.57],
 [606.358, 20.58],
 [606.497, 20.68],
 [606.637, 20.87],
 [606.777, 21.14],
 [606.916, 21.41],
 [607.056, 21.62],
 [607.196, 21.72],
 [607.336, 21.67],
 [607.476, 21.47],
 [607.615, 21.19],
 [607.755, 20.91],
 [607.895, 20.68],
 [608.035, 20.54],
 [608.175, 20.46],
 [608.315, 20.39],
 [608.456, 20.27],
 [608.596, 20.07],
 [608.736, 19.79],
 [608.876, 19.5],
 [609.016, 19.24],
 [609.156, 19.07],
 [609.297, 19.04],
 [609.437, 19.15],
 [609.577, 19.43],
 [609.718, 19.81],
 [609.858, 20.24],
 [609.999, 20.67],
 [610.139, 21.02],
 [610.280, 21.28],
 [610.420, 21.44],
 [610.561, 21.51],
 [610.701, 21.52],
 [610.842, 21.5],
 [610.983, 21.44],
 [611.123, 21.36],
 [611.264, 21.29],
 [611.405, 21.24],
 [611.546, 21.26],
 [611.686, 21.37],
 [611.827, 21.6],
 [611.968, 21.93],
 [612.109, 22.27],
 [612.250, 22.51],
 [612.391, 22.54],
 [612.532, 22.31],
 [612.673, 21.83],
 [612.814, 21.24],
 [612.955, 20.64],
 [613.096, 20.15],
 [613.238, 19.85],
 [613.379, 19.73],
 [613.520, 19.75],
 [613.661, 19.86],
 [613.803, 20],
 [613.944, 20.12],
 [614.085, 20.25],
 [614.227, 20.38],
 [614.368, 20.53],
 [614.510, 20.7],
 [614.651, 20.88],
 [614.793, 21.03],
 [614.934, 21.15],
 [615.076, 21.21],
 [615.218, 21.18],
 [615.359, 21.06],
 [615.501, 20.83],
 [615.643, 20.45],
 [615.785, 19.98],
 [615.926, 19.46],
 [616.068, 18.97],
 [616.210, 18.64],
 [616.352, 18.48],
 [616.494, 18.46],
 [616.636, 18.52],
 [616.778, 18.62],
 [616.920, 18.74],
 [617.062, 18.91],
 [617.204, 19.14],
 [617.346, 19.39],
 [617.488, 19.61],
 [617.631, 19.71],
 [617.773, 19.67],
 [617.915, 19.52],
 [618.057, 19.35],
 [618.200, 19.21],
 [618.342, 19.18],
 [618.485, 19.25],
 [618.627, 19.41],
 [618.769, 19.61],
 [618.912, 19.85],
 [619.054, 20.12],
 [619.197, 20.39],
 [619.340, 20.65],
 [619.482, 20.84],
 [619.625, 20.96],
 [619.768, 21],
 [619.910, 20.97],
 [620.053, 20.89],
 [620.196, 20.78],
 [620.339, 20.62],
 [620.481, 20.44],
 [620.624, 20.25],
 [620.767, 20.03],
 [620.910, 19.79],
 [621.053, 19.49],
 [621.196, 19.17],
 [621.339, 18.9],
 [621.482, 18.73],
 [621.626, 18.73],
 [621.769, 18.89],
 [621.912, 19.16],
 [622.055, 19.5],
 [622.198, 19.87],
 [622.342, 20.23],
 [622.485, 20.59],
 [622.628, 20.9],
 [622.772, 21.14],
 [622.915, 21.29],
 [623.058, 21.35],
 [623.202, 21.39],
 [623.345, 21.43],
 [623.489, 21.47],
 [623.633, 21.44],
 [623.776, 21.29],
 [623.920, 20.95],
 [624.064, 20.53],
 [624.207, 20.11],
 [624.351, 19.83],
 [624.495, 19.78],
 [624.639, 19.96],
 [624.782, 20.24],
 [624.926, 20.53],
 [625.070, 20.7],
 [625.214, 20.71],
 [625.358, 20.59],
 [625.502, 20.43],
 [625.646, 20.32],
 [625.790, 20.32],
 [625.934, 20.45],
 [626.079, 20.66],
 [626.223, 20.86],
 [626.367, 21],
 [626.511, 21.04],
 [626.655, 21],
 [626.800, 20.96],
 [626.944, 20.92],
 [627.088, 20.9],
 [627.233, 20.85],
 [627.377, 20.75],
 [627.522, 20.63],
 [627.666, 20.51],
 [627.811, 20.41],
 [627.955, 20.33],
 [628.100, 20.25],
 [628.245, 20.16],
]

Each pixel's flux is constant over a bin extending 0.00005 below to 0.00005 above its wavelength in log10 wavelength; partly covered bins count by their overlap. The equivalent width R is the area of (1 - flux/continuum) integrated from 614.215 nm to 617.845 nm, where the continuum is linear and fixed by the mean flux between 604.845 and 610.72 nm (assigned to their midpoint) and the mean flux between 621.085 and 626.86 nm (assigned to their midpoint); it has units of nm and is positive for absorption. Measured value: 0.12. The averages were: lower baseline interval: 20.7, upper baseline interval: 20.4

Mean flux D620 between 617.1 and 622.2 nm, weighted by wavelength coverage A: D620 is 19.8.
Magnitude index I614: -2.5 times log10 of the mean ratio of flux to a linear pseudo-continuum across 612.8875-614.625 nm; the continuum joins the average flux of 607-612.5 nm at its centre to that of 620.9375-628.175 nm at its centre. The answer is 0.03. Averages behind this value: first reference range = 20.9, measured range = 20.2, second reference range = 20.4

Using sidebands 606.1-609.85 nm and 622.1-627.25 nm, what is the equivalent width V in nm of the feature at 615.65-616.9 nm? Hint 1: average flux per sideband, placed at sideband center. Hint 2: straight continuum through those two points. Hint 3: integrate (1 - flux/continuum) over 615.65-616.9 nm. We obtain 0.10 nm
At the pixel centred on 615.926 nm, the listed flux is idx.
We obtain 19.46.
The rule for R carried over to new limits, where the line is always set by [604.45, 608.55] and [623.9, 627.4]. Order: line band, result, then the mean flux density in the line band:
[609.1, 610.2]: 0.06 nm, 19.8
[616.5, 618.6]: 0.16 nm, 19.2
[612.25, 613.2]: -0.03 nm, 21.5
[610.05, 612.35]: -0.08 nm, 21.5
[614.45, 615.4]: -0.01 nm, 21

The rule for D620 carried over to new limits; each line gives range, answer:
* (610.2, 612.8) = 21.7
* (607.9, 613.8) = 20.7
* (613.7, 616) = 20.6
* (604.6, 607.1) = 21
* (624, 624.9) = 20.1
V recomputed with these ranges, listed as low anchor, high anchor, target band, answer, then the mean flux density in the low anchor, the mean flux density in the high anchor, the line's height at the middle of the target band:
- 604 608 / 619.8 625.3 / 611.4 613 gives -0.075 nm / 21.1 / 20.3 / 20.8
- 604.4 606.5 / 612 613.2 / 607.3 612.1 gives 0.144 nm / 20.9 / 21.6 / 21.3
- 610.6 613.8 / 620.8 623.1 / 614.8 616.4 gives 0.043 nm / 21.2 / 19.8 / 20.7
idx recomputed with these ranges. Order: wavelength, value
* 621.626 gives 18.73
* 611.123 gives 21.36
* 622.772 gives 21.14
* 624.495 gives 19.78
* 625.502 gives 20.43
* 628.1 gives 20.25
